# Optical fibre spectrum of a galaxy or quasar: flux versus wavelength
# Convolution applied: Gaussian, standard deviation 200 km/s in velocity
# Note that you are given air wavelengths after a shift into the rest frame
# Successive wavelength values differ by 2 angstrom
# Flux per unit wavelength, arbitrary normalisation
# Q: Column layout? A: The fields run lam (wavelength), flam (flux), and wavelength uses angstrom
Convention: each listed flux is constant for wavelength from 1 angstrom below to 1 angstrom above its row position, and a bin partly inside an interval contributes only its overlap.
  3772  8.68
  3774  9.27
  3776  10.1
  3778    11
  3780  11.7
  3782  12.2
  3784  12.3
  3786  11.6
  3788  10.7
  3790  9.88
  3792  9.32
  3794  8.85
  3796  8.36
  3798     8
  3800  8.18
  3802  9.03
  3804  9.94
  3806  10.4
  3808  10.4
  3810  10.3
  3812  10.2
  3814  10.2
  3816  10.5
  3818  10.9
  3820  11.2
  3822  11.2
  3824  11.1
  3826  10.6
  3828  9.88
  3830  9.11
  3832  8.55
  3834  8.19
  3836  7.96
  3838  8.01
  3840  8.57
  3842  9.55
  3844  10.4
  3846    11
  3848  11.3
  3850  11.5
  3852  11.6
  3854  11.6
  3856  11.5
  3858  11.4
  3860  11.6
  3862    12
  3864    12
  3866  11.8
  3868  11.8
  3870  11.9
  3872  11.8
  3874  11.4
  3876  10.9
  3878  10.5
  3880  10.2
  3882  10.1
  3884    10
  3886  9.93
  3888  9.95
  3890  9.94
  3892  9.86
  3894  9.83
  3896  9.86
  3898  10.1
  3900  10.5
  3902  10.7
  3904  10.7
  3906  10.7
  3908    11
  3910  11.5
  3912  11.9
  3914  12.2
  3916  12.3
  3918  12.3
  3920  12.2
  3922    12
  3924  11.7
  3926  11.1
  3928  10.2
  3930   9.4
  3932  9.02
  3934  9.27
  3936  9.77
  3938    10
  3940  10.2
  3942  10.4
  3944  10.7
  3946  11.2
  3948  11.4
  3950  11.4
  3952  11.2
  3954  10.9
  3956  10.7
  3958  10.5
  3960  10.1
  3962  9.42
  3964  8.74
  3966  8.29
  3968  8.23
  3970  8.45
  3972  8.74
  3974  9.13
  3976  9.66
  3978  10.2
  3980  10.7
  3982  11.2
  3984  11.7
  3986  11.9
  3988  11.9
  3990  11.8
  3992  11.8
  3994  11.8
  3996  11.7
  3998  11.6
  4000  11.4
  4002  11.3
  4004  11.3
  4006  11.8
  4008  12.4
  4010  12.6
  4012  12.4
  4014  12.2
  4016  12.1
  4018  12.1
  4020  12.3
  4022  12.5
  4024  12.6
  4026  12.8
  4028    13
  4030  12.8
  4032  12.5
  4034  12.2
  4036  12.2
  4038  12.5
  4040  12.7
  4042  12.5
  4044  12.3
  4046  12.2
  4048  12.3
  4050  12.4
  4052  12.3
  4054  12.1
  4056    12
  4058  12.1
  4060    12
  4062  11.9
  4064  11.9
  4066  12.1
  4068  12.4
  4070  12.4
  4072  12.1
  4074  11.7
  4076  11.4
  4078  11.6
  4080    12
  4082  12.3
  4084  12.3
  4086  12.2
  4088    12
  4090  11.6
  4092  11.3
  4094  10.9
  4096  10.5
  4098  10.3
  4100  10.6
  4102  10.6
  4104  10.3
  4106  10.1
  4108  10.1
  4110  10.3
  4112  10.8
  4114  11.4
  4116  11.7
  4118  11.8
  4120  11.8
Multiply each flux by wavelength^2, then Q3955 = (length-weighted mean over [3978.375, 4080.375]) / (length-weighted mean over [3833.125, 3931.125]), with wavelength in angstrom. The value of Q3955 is 1.2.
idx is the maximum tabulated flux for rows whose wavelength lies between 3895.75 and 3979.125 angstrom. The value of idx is 12.3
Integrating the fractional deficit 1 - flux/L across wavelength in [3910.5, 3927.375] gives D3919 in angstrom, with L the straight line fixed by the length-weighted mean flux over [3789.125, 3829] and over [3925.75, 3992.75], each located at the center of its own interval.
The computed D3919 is -2.9 angstrom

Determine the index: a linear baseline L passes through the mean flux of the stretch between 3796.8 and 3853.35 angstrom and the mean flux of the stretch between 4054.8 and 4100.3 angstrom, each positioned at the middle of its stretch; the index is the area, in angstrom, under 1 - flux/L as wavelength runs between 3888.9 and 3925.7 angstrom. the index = -1.9 angstrom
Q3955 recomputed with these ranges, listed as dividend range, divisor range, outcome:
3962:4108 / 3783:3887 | 1.23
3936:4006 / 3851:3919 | 1.00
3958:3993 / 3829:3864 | 1.05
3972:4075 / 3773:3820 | 1.32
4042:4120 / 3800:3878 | 1.24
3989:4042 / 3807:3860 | 1.30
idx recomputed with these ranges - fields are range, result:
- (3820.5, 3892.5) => 12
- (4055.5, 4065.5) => 12.1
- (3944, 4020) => 12.6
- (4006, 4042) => 13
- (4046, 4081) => 12.4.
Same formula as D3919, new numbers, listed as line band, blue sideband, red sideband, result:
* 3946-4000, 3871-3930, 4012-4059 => 5.27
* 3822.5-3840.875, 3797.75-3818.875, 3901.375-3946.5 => 1.66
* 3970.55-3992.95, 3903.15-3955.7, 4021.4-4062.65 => 1.69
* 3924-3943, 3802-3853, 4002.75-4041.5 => 2.18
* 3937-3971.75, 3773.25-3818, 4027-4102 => 3.52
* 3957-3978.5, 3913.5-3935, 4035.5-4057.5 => 4.28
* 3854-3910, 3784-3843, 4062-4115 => -3.95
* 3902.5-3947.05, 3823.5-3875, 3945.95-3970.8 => -3.05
